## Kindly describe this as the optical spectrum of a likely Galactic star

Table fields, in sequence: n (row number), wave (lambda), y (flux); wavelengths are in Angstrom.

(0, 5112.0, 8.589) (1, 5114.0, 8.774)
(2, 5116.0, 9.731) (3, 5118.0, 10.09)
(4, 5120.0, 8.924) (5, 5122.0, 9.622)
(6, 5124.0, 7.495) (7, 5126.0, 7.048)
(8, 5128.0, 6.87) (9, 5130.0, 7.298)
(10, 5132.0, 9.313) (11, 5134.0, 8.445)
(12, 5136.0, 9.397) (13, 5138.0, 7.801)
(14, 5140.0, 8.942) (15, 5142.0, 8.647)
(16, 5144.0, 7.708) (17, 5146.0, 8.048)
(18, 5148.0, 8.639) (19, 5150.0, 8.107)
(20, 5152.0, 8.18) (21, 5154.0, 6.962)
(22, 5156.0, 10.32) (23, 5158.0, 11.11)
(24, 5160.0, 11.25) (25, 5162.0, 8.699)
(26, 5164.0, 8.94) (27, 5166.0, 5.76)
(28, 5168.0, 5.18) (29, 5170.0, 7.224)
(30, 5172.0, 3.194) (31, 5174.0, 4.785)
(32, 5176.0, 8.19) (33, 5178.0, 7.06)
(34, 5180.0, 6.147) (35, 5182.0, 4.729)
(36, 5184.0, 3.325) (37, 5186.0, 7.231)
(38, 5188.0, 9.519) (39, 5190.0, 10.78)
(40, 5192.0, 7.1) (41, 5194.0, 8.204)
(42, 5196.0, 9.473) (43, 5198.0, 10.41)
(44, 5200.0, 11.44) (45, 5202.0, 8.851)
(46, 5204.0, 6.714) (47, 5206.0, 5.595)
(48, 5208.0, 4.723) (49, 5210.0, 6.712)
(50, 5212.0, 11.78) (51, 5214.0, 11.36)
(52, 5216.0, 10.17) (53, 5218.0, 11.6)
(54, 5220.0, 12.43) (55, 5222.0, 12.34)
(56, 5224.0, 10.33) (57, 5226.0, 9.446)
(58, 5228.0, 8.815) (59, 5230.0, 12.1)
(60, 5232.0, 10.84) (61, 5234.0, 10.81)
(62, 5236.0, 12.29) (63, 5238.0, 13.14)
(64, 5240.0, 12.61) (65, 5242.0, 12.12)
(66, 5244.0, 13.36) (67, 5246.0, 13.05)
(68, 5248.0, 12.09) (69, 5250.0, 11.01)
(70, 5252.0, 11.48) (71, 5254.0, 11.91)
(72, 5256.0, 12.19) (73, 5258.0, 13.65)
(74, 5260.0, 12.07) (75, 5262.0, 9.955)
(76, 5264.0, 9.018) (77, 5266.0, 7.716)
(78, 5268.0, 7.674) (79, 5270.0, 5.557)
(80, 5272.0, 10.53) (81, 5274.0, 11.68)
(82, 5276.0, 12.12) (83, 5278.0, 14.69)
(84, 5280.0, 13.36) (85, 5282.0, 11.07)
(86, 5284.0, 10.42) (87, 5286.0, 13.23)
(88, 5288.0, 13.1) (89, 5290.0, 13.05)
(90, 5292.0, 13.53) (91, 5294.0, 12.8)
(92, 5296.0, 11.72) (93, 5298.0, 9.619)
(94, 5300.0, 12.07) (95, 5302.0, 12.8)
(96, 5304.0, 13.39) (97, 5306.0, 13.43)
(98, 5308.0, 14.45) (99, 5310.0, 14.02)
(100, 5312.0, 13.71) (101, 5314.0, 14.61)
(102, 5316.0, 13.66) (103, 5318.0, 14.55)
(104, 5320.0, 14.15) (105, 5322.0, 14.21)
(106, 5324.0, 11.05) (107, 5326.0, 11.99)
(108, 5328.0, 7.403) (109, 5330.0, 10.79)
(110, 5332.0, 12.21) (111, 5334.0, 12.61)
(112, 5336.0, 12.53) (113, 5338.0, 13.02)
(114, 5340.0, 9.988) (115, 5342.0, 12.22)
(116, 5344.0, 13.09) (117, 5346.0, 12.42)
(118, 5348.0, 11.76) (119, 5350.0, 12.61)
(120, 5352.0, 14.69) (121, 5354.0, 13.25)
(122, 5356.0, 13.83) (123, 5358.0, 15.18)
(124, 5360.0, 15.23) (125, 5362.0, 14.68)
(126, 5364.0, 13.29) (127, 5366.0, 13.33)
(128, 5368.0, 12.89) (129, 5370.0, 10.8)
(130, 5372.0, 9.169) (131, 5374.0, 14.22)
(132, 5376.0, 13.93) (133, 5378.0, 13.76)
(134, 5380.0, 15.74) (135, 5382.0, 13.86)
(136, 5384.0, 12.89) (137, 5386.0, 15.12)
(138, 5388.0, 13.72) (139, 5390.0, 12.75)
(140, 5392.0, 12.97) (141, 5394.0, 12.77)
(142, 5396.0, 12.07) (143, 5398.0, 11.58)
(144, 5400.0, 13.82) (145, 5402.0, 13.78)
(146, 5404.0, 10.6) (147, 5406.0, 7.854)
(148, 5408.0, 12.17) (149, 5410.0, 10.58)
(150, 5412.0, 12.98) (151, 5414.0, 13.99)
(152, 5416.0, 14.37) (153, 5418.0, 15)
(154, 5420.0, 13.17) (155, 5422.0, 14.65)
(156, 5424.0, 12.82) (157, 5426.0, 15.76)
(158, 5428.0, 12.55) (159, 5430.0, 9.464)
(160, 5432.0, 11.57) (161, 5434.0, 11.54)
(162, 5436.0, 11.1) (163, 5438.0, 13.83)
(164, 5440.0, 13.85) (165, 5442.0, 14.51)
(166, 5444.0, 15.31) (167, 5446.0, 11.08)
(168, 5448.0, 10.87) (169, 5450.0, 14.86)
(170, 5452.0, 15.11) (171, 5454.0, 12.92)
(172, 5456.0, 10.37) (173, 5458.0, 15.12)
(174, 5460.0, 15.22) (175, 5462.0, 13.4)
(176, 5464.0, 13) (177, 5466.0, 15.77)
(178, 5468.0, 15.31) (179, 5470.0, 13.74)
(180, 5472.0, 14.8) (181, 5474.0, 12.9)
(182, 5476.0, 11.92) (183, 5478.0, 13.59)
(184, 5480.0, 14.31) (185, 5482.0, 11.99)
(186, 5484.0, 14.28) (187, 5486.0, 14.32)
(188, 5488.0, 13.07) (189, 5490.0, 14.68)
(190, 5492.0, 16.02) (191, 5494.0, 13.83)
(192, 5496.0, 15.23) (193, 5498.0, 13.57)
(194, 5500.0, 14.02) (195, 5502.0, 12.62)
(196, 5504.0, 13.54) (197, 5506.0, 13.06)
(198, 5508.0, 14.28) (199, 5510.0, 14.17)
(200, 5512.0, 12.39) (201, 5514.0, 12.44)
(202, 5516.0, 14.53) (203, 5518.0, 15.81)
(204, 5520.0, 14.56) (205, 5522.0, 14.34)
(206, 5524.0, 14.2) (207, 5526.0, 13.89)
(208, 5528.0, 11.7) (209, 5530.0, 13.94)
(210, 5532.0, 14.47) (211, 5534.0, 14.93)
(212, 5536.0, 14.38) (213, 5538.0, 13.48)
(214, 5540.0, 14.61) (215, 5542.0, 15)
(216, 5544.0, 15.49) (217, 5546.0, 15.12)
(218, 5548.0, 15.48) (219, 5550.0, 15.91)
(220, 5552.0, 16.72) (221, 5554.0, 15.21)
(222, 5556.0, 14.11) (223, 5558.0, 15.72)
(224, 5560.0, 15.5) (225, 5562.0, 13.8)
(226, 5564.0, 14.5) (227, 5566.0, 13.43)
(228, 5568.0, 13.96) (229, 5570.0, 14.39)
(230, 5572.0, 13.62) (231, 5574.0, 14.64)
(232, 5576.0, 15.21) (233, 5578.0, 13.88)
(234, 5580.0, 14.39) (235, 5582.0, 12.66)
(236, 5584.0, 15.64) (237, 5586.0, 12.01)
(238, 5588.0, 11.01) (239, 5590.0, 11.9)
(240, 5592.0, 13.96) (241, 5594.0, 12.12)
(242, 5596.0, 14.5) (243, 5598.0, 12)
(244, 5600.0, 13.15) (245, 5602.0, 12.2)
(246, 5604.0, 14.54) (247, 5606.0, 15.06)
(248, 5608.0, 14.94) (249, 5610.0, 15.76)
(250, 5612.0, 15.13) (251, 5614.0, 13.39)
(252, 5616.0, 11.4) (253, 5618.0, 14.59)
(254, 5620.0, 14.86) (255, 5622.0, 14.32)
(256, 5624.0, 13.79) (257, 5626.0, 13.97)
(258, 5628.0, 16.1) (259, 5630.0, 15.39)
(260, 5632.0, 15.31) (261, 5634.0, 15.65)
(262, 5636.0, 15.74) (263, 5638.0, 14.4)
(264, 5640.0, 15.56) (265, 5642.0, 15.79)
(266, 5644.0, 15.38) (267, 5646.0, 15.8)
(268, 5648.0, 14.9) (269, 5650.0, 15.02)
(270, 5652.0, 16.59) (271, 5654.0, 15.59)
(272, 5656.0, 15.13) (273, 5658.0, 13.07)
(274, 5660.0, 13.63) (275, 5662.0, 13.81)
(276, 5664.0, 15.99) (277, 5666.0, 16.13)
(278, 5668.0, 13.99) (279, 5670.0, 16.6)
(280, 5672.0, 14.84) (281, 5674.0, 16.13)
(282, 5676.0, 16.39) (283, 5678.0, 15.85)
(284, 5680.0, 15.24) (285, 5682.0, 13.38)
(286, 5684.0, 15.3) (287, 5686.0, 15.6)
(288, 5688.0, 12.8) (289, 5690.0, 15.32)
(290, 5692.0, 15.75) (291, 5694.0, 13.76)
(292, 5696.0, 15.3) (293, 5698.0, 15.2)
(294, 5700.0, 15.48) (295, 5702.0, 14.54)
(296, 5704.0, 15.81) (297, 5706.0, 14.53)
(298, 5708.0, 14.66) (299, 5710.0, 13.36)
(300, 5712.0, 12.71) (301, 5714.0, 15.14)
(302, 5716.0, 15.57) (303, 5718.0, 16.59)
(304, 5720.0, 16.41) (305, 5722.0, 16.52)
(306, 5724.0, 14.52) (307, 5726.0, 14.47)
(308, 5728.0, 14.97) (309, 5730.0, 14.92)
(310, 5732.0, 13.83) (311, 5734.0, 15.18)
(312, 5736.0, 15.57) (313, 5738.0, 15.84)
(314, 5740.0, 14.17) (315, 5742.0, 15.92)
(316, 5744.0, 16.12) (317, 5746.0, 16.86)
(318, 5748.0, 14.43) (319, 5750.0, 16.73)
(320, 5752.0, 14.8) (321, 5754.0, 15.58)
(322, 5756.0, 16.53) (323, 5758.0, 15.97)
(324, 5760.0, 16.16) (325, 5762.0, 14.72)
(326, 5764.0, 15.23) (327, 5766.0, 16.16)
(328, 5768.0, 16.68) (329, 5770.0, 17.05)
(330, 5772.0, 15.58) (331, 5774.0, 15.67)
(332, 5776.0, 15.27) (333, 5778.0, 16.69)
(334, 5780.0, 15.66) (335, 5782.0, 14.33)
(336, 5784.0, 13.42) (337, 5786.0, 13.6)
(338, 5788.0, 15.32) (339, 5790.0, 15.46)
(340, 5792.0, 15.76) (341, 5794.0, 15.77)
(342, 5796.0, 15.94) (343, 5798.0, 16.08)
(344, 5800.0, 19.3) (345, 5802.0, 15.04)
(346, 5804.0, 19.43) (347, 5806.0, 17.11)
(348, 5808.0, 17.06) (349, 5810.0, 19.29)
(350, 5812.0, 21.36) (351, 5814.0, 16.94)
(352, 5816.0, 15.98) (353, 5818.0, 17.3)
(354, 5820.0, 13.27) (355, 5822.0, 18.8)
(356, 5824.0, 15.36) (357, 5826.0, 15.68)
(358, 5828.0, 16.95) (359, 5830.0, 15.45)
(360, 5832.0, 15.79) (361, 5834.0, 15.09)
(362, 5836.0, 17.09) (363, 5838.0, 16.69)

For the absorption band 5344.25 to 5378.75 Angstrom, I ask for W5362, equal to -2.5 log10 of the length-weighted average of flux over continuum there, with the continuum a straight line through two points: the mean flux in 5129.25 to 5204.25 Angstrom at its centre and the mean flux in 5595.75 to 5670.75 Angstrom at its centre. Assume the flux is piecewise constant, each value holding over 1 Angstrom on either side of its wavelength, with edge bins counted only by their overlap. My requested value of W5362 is -0.22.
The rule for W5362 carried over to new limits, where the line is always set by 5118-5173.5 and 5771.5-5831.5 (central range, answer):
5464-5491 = -0.13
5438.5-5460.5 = -0.14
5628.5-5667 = -0.06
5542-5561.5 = -0.17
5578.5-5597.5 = 0.04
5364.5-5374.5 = -0.11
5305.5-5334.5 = -0.24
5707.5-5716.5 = 0.07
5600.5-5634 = -0.03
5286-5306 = -0.25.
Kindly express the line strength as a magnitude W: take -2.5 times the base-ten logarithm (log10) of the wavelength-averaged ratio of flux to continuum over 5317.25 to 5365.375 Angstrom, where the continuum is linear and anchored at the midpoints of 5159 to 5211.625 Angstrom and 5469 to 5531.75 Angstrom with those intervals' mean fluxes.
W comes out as -0.20 mag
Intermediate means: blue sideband 7.41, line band 12.8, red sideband 13.8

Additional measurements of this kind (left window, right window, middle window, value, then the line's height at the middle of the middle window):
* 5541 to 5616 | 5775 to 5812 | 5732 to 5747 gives 0.01 mag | 15.8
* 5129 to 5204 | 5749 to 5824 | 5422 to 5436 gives -0.08 mag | 11.5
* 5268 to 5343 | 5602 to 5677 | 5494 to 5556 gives -0.02 mag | 14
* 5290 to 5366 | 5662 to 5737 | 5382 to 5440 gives 0.05 mag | 13.4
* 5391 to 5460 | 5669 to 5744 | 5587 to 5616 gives 0.06 mag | 14.3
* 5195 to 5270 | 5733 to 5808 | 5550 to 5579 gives -0.07 mag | 13.8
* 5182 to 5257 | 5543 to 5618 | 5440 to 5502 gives -0.07 mag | 12.9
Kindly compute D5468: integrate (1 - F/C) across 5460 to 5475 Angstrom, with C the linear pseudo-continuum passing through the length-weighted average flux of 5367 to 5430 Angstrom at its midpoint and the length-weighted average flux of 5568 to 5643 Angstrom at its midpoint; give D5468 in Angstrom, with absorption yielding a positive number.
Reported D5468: -1.0 Angstrom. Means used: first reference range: 12.9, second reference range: 14.1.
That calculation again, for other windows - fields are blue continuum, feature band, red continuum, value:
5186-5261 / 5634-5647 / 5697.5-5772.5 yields -0.87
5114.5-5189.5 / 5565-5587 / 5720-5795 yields -1.34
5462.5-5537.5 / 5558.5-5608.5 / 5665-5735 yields 2.32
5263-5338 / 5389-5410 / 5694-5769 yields 1.33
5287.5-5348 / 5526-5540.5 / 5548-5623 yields -0.12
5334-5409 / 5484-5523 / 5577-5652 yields -1.13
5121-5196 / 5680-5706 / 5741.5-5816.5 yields 0.29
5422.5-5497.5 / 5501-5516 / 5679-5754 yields 0.56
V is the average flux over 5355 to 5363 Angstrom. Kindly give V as 14.7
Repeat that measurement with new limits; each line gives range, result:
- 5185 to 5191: 9.18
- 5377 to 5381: 14.8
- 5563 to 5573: 14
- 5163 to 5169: 6.63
